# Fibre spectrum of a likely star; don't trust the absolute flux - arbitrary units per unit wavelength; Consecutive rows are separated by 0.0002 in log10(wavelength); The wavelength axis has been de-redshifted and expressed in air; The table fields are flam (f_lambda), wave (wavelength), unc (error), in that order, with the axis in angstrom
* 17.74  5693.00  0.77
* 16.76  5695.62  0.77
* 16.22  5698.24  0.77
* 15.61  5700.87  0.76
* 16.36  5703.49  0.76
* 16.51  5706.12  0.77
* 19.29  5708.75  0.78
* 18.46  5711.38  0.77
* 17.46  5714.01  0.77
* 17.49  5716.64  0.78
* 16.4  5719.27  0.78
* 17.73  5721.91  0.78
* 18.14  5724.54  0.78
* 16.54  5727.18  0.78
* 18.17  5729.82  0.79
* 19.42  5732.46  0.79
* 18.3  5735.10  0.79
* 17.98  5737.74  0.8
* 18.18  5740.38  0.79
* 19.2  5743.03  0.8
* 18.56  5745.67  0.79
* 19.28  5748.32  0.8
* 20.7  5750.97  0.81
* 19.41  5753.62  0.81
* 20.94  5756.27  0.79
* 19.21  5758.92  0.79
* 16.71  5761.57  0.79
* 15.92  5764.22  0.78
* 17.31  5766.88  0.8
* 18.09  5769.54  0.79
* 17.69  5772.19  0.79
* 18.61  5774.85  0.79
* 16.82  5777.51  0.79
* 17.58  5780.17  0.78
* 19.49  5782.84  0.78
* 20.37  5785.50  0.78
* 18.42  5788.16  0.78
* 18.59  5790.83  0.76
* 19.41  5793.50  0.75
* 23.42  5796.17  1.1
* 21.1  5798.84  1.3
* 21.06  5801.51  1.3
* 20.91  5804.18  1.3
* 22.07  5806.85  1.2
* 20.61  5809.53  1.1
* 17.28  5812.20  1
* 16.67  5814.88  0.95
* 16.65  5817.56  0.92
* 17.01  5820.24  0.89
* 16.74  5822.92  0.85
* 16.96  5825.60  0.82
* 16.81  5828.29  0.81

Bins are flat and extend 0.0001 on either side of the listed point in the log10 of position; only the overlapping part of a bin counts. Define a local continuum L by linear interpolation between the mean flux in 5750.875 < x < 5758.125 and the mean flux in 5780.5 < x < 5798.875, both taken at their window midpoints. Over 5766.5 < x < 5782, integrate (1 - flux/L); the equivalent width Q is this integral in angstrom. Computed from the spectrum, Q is 1.76 angstrom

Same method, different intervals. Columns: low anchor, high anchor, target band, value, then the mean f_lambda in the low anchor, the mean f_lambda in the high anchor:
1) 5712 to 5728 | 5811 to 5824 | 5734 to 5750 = -1.3 angstrom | 17.4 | 16.9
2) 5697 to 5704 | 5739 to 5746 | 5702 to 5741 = -0.9 angstrom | 16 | 18.7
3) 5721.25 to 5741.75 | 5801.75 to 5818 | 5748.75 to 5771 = -0.1 angstrom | 18.1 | 19.3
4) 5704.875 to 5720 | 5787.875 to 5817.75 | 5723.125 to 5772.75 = 0.2 angstrom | 17.7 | 19.8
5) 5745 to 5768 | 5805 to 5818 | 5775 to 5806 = -1.5 angstrom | 18.7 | 18.9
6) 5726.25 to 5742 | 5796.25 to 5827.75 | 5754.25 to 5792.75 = 0.5 angstrom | 18.2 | 19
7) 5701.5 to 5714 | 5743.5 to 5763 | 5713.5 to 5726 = 0.4 angstrom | 17.5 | 19.2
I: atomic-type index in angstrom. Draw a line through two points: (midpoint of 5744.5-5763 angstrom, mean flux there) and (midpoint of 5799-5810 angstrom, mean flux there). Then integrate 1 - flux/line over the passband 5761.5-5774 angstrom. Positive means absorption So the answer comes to 1.6 angstrom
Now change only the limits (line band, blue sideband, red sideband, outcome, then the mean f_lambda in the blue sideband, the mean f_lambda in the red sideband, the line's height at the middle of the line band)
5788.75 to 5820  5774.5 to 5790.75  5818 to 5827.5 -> -3.6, 18.5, 16.9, 17.6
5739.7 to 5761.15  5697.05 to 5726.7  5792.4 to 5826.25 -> -1.6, 17.2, 19.3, 18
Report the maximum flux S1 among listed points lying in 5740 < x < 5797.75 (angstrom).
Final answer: 23.42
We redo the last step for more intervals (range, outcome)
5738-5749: 19.28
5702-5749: 19.42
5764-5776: 18.61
